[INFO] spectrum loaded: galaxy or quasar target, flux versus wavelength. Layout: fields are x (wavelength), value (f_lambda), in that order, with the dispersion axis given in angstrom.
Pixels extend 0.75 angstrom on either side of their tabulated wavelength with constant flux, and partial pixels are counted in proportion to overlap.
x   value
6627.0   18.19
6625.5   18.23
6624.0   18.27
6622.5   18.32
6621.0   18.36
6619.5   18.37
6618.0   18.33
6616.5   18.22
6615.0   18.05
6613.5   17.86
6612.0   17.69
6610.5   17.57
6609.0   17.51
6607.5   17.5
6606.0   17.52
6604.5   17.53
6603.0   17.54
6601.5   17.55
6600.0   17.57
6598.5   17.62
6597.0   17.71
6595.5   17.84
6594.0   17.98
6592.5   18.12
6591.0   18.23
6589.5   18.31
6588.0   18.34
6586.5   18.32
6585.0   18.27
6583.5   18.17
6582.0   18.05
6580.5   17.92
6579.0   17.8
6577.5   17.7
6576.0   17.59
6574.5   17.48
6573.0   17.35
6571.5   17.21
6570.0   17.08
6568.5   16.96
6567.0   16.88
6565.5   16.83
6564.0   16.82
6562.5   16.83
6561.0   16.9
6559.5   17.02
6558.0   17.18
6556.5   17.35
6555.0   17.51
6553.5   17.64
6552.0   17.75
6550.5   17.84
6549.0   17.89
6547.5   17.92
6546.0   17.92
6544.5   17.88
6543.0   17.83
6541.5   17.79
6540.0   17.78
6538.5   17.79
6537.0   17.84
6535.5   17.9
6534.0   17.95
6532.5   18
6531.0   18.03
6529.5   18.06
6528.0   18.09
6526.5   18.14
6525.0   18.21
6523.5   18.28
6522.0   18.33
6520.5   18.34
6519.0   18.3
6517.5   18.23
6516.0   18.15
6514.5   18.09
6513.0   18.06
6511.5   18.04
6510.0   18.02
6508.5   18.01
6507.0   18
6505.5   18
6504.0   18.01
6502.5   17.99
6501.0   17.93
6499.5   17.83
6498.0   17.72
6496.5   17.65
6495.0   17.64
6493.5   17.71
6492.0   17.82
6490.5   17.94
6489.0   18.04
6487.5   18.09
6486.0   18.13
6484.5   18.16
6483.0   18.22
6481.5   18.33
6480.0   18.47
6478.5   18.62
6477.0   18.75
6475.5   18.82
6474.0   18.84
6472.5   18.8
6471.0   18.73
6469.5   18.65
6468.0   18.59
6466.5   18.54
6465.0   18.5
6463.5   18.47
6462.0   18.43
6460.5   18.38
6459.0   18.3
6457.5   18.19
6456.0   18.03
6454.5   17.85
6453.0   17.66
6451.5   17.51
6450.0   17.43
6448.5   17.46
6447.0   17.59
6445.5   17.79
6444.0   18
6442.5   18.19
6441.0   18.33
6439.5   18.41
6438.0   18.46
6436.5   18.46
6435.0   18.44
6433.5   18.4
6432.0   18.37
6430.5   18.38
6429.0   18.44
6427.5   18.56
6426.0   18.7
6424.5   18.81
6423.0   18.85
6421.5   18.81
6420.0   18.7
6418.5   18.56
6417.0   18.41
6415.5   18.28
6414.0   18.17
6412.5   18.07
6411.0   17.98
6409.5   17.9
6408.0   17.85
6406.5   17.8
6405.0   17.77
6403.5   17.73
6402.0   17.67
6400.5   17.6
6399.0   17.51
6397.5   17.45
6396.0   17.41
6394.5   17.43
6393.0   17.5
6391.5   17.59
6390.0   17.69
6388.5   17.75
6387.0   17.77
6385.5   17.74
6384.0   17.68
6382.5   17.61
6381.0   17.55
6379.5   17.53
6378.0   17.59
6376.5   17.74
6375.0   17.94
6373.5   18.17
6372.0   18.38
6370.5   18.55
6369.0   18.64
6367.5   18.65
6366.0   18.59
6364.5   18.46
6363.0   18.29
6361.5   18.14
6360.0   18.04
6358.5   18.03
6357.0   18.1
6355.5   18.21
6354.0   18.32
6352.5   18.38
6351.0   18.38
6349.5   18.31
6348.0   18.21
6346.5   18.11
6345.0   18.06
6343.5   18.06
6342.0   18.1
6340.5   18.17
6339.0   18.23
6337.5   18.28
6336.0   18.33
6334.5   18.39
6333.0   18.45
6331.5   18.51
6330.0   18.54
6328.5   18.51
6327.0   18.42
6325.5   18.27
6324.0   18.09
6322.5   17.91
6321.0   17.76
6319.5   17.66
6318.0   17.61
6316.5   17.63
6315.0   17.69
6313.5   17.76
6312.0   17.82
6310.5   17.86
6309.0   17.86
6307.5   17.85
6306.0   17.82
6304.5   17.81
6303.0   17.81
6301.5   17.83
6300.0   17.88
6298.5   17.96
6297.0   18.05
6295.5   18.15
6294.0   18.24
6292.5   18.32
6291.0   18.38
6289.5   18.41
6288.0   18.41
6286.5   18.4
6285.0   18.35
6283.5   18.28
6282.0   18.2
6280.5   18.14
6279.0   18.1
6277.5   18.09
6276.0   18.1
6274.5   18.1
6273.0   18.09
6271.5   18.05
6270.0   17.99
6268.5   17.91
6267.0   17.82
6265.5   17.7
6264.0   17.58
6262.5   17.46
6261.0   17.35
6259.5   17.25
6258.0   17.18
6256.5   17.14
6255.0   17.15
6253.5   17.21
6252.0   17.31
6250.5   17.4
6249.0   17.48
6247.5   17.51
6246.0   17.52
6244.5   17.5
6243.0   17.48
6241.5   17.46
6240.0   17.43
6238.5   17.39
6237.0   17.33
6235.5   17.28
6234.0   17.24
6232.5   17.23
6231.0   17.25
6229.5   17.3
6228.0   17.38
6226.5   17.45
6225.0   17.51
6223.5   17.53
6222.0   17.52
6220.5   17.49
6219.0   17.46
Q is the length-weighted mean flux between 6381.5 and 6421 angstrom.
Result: 17.8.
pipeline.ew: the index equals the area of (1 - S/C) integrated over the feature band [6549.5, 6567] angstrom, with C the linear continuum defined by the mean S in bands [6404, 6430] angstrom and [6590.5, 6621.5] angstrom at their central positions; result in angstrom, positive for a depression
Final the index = 0.7 angstrom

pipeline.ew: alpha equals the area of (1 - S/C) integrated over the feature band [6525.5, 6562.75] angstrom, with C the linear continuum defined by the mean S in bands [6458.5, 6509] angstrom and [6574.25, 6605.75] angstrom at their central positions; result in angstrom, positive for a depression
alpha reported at 0.64 angstrom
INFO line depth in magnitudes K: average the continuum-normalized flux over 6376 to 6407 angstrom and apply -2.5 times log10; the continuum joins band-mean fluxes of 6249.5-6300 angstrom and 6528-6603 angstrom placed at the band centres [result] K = 0.01 mag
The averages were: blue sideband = 17.9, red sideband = 17.7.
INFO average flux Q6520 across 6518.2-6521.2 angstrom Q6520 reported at 18.3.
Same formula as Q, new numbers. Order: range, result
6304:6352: 18.1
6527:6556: 17.9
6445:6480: 18.3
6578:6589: 18.1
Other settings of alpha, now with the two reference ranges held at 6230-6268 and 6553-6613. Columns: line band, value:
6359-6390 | -1.02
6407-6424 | -0.82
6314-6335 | -0.80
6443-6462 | -0.41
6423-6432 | -0.56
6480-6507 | -0.68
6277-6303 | -1.14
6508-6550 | -1.16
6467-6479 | -0.83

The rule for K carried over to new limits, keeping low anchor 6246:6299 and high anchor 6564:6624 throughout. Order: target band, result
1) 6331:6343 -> -0.03 mag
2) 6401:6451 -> -0.02 mag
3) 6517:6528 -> -0.03 mag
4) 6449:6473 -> -0.03 mag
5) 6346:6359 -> -0.02 mag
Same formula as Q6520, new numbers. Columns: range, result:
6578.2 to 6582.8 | 17.9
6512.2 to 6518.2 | 18.1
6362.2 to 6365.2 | 18.4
